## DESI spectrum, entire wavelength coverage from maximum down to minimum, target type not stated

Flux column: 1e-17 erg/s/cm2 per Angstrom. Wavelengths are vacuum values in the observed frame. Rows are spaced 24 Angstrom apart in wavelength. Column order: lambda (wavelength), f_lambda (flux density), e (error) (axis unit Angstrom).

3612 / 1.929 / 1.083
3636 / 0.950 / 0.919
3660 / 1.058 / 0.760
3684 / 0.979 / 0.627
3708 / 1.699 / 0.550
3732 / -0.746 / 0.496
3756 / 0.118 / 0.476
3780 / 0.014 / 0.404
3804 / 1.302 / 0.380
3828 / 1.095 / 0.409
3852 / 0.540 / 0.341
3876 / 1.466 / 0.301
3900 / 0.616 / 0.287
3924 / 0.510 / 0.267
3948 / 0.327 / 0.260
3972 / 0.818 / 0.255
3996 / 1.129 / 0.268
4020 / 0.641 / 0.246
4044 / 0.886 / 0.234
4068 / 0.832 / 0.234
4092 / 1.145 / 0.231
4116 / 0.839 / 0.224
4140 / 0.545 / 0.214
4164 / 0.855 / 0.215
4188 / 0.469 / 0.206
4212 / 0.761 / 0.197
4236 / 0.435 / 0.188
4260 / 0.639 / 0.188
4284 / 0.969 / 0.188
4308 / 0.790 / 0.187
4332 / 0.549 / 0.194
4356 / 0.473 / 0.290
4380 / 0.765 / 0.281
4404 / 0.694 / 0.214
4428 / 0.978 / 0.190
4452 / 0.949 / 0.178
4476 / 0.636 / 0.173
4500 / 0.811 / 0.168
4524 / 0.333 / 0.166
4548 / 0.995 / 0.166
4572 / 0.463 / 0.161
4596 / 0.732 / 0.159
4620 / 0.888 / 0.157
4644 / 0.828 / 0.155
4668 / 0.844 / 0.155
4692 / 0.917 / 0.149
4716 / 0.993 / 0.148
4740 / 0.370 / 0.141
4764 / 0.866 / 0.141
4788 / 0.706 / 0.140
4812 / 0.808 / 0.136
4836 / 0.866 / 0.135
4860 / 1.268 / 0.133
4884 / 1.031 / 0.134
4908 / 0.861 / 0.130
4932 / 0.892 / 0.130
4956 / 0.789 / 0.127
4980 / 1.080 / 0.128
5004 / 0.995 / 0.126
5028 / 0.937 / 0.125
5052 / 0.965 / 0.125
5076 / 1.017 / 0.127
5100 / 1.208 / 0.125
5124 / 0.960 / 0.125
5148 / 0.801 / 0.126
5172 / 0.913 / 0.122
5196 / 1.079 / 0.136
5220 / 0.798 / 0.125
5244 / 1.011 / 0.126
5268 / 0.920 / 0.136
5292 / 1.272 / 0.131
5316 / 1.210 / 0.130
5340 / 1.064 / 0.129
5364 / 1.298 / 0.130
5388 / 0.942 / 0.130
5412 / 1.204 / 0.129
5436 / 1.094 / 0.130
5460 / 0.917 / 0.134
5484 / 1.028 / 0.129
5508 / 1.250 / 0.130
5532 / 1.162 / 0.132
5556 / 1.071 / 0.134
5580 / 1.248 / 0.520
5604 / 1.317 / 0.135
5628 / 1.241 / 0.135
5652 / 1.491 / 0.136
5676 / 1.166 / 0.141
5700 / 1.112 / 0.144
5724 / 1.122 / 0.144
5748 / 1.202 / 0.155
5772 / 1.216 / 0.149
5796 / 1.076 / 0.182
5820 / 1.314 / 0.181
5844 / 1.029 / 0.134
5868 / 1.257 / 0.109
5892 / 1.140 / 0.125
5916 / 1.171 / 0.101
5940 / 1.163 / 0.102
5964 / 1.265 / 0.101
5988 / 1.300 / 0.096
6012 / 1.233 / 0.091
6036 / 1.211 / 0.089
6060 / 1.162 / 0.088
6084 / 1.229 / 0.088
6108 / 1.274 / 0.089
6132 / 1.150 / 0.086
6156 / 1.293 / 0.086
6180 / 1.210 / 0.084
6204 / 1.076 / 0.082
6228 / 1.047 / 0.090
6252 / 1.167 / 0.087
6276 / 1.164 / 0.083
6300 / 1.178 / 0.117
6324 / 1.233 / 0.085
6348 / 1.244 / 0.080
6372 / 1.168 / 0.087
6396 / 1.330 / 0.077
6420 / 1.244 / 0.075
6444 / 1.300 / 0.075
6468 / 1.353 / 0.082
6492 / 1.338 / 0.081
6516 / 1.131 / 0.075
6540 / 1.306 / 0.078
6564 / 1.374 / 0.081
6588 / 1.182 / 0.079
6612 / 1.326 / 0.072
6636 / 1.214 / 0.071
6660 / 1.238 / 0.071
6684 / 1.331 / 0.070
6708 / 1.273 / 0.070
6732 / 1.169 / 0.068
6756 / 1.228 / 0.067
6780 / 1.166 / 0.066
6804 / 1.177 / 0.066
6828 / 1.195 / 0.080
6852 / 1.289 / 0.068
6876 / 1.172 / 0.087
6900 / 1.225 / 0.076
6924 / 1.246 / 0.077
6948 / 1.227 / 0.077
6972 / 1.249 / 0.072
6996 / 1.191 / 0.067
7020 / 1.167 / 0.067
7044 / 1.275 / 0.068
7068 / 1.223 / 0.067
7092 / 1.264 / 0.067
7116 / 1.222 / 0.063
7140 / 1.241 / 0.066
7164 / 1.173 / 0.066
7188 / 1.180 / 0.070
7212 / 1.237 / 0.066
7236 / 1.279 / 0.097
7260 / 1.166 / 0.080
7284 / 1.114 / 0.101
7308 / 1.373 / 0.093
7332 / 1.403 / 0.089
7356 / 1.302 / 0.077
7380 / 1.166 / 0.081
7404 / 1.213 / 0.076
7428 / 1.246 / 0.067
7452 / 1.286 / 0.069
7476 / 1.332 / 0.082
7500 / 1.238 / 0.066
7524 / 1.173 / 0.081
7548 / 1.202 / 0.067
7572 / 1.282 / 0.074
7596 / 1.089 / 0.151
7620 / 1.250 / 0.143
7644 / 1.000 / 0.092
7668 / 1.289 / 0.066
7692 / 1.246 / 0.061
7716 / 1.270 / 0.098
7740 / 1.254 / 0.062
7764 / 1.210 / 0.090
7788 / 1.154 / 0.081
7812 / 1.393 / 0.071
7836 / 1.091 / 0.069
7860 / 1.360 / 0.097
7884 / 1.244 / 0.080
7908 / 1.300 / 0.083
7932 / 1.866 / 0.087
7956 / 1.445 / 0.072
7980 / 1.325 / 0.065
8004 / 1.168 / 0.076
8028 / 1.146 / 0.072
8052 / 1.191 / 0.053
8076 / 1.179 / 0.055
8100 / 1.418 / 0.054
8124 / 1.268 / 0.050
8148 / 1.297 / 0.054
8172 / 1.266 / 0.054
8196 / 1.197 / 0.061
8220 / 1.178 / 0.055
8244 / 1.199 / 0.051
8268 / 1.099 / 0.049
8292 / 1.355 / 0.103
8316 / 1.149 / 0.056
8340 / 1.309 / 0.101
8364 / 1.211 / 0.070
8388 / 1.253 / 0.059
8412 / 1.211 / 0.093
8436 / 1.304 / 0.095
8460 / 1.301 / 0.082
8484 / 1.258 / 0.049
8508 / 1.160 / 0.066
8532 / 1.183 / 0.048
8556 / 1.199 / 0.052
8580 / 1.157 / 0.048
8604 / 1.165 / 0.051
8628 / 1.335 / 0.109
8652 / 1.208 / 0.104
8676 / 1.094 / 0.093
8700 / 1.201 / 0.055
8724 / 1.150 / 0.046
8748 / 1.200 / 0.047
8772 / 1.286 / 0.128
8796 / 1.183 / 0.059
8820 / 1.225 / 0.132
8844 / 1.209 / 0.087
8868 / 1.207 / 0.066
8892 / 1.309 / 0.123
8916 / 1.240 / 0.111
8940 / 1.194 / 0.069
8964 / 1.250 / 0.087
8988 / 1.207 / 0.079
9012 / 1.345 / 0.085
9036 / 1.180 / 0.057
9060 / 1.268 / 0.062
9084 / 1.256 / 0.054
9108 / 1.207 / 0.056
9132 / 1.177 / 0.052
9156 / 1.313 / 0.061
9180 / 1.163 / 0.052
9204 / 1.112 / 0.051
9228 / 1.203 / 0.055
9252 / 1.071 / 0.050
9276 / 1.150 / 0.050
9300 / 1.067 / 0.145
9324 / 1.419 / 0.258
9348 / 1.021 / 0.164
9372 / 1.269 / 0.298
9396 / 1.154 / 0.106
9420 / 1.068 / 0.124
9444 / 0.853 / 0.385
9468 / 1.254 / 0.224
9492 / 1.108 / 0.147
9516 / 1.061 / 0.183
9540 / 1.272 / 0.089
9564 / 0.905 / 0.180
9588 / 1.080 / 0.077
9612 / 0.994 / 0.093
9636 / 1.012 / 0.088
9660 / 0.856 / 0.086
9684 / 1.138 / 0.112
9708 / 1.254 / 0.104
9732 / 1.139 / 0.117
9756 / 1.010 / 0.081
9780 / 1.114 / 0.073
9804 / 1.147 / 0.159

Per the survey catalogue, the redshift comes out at 0.21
